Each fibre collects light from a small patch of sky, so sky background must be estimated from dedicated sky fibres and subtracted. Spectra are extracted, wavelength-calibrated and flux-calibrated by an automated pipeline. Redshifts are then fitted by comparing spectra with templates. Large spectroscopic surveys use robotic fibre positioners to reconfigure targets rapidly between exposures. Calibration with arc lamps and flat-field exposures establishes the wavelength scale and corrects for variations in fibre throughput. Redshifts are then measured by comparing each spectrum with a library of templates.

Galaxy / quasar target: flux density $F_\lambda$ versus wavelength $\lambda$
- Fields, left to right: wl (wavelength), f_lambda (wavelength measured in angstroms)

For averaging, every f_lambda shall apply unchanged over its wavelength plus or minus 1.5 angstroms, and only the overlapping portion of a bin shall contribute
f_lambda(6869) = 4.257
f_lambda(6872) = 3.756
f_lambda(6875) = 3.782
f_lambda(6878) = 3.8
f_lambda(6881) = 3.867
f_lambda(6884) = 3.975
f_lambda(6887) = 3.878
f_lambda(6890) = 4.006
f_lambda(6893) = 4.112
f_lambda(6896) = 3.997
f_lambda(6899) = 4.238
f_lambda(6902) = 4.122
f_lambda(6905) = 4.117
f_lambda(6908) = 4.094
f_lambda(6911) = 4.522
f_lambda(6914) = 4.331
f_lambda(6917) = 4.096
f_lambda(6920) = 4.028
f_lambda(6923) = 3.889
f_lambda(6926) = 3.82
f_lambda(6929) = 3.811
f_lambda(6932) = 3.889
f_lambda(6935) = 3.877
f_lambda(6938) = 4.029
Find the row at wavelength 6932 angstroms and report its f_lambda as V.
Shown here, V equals 3.889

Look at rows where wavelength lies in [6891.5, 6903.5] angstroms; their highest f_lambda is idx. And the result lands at 4.238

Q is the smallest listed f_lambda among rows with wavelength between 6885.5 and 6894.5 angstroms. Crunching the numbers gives 3.878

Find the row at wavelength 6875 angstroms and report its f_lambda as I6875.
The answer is 3.782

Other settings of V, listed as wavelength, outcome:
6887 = 3.878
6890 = 4.006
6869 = 4.257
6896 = 3.997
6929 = 3.811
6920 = 4.028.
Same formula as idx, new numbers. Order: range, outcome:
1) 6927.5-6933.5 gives 3.889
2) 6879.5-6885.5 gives 3.975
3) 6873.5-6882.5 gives 3.867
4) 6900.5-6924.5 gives 4.522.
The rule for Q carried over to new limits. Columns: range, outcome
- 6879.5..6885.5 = 3.867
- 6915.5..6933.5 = 3.811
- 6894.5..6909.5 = 3.997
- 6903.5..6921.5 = 4.028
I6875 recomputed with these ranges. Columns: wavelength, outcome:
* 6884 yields 3.975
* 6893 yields 4.112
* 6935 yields 3.877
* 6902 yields 4.122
